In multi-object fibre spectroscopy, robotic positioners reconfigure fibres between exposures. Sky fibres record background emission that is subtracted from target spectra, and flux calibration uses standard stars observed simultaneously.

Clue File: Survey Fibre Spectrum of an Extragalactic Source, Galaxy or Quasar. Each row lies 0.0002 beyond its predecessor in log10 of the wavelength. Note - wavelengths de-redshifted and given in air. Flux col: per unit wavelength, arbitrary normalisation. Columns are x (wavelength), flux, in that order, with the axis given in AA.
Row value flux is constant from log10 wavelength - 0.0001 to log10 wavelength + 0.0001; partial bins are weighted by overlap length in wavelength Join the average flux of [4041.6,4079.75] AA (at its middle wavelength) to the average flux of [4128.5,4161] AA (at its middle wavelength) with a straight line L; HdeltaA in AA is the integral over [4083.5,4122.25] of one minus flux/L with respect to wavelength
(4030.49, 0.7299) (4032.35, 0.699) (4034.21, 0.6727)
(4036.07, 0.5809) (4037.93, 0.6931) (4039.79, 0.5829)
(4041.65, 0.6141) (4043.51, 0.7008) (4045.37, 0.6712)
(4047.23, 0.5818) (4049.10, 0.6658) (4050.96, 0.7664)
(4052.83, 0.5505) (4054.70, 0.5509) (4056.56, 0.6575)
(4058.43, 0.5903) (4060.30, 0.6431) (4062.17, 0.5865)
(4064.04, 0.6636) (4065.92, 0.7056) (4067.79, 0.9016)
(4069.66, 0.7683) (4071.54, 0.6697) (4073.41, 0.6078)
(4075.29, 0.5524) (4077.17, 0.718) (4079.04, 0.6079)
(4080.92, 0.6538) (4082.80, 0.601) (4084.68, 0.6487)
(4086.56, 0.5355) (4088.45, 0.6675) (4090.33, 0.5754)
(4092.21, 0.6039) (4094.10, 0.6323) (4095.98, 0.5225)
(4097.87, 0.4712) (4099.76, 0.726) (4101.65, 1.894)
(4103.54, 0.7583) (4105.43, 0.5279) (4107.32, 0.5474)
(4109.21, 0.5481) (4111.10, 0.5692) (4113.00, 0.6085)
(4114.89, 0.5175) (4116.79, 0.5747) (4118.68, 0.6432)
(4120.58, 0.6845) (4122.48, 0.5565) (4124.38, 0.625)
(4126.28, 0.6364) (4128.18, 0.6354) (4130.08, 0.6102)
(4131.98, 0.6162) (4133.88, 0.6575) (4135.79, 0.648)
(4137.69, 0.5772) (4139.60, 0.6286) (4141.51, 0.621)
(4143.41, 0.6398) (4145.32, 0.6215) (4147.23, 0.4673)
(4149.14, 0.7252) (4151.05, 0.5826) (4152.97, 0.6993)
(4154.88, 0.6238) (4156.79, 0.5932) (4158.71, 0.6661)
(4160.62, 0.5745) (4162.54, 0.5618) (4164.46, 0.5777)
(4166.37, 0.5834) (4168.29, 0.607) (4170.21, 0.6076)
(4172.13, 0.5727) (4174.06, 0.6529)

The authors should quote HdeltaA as -1.3 AA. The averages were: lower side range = 0.657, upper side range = 0.622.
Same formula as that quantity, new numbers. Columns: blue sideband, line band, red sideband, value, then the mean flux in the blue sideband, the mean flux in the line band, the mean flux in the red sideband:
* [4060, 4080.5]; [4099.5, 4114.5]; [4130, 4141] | -2.72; 0.675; 0.765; 0.624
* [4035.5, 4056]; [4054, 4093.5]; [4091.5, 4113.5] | 1.42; 0.634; 0.644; 0.703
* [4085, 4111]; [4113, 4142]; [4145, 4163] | 1.46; 0.688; 0.615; 0.612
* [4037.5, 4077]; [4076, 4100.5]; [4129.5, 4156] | 1.22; 0.654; 0.611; 0.623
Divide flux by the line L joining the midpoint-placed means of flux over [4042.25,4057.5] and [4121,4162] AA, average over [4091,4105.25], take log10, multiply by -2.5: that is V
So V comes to -0.23 mag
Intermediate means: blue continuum 0.643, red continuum 0.62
